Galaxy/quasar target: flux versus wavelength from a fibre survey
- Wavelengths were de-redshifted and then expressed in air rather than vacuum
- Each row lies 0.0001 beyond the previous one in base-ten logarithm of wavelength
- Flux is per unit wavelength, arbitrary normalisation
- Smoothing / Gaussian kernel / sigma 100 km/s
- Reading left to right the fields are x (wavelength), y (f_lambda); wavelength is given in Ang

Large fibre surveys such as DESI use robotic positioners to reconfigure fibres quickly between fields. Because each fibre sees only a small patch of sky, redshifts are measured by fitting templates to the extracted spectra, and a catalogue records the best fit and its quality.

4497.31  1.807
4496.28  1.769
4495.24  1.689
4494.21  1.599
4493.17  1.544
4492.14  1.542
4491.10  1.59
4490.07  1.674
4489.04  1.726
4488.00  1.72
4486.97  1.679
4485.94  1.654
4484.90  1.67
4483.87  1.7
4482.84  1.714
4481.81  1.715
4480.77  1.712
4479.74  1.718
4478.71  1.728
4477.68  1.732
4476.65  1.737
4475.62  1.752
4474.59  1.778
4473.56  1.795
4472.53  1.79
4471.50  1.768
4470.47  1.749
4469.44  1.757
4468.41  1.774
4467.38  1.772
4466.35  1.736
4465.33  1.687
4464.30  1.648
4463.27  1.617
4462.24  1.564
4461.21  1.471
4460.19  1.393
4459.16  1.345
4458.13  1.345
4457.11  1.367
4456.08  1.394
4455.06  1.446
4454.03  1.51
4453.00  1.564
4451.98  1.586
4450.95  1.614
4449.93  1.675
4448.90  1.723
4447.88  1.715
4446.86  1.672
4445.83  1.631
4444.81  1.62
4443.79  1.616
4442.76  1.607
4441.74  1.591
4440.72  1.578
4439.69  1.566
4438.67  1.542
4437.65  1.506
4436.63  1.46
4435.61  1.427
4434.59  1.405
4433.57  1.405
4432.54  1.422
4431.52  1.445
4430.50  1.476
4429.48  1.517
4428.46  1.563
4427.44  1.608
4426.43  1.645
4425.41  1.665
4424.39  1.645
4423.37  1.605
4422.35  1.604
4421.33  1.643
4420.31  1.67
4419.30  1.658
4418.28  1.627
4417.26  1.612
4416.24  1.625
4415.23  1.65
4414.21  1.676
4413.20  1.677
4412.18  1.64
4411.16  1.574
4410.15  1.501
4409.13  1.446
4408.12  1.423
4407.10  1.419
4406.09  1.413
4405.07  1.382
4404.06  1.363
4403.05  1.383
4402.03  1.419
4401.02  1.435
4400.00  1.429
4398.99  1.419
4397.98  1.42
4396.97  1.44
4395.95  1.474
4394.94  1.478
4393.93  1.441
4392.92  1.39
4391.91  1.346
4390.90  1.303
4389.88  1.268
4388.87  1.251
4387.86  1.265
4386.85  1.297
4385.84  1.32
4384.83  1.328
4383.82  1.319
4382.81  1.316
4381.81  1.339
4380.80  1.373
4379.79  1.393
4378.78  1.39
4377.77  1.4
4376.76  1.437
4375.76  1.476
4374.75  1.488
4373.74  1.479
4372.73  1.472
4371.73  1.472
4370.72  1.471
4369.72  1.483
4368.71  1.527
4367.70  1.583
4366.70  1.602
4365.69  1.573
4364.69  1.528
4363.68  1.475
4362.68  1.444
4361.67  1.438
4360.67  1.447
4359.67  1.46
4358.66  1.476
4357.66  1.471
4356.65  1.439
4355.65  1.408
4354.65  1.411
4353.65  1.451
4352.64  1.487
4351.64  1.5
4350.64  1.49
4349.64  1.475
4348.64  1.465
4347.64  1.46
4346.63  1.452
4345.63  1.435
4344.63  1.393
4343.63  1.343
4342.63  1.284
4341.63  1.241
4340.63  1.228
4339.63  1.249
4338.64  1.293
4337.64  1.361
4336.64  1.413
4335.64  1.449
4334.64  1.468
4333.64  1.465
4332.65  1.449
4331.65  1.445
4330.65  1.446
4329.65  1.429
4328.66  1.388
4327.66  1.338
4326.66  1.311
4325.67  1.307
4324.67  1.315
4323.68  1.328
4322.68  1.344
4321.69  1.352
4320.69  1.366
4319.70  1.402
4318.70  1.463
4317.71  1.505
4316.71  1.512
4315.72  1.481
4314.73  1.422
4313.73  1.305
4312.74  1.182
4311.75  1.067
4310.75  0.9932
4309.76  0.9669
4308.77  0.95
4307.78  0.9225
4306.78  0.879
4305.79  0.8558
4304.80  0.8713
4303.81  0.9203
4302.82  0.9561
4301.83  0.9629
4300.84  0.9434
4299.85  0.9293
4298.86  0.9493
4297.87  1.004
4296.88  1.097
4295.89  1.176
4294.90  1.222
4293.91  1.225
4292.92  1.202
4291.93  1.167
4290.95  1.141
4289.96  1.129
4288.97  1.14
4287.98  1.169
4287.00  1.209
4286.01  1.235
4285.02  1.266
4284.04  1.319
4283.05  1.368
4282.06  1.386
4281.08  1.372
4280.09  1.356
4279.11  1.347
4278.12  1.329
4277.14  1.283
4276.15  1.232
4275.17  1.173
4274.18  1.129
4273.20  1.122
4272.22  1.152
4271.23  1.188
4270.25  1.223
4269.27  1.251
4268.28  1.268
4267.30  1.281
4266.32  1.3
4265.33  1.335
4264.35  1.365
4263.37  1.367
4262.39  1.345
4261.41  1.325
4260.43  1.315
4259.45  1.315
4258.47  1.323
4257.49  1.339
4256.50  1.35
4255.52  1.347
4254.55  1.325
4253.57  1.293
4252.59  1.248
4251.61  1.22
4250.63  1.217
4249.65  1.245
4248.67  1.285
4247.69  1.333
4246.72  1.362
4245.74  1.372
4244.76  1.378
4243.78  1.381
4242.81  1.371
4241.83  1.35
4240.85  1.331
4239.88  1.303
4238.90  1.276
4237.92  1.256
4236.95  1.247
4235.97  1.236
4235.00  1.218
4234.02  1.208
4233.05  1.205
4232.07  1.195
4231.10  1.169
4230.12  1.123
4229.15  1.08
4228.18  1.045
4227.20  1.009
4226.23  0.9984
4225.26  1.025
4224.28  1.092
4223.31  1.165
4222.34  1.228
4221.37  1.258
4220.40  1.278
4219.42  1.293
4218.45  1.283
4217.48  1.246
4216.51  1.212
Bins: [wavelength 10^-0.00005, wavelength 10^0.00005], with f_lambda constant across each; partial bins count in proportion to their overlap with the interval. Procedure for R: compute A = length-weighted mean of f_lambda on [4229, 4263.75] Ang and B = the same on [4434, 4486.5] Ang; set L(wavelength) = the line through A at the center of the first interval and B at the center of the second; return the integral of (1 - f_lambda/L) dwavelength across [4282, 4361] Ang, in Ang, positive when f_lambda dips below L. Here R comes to 7.2 Ang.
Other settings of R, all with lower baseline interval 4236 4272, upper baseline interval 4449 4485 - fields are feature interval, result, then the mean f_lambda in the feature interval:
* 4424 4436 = 0.5 Ang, 1.52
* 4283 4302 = 3.1 Ang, 1.14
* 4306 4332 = 2.4 Ang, 1.28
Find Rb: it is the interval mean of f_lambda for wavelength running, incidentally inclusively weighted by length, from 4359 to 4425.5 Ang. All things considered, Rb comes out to 1.47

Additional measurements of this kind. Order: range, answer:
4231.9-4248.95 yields 1.3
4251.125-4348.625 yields 1.26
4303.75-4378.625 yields 1.37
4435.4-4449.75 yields 1.6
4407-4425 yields 1.6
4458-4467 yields 1.55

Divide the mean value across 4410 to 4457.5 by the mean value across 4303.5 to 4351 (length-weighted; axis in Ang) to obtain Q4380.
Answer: 1.2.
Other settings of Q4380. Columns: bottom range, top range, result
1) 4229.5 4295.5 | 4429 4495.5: 1.27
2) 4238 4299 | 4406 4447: 1.23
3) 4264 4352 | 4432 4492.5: 1.29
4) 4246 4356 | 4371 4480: 1.20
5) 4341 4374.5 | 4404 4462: 1.06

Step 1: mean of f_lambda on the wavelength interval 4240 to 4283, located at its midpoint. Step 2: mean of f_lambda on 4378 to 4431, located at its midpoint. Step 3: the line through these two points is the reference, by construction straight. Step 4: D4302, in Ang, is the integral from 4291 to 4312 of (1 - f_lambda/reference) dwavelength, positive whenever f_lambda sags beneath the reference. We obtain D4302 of 5.19 Ang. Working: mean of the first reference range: 1.3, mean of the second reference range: 1.47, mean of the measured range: 1.01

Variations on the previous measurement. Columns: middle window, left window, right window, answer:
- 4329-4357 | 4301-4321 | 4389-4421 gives -3.3 Ang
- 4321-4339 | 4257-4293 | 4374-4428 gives -0.4 Ang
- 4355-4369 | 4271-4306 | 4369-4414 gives -1.5 Ang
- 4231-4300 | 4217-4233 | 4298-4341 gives -3.9 Ang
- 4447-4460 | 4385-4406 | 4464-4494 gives 0.7 Ang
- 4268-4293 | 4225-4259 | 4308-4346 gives 1.0 Ang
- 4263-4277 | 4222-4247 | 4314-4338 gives 0.5 Ang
